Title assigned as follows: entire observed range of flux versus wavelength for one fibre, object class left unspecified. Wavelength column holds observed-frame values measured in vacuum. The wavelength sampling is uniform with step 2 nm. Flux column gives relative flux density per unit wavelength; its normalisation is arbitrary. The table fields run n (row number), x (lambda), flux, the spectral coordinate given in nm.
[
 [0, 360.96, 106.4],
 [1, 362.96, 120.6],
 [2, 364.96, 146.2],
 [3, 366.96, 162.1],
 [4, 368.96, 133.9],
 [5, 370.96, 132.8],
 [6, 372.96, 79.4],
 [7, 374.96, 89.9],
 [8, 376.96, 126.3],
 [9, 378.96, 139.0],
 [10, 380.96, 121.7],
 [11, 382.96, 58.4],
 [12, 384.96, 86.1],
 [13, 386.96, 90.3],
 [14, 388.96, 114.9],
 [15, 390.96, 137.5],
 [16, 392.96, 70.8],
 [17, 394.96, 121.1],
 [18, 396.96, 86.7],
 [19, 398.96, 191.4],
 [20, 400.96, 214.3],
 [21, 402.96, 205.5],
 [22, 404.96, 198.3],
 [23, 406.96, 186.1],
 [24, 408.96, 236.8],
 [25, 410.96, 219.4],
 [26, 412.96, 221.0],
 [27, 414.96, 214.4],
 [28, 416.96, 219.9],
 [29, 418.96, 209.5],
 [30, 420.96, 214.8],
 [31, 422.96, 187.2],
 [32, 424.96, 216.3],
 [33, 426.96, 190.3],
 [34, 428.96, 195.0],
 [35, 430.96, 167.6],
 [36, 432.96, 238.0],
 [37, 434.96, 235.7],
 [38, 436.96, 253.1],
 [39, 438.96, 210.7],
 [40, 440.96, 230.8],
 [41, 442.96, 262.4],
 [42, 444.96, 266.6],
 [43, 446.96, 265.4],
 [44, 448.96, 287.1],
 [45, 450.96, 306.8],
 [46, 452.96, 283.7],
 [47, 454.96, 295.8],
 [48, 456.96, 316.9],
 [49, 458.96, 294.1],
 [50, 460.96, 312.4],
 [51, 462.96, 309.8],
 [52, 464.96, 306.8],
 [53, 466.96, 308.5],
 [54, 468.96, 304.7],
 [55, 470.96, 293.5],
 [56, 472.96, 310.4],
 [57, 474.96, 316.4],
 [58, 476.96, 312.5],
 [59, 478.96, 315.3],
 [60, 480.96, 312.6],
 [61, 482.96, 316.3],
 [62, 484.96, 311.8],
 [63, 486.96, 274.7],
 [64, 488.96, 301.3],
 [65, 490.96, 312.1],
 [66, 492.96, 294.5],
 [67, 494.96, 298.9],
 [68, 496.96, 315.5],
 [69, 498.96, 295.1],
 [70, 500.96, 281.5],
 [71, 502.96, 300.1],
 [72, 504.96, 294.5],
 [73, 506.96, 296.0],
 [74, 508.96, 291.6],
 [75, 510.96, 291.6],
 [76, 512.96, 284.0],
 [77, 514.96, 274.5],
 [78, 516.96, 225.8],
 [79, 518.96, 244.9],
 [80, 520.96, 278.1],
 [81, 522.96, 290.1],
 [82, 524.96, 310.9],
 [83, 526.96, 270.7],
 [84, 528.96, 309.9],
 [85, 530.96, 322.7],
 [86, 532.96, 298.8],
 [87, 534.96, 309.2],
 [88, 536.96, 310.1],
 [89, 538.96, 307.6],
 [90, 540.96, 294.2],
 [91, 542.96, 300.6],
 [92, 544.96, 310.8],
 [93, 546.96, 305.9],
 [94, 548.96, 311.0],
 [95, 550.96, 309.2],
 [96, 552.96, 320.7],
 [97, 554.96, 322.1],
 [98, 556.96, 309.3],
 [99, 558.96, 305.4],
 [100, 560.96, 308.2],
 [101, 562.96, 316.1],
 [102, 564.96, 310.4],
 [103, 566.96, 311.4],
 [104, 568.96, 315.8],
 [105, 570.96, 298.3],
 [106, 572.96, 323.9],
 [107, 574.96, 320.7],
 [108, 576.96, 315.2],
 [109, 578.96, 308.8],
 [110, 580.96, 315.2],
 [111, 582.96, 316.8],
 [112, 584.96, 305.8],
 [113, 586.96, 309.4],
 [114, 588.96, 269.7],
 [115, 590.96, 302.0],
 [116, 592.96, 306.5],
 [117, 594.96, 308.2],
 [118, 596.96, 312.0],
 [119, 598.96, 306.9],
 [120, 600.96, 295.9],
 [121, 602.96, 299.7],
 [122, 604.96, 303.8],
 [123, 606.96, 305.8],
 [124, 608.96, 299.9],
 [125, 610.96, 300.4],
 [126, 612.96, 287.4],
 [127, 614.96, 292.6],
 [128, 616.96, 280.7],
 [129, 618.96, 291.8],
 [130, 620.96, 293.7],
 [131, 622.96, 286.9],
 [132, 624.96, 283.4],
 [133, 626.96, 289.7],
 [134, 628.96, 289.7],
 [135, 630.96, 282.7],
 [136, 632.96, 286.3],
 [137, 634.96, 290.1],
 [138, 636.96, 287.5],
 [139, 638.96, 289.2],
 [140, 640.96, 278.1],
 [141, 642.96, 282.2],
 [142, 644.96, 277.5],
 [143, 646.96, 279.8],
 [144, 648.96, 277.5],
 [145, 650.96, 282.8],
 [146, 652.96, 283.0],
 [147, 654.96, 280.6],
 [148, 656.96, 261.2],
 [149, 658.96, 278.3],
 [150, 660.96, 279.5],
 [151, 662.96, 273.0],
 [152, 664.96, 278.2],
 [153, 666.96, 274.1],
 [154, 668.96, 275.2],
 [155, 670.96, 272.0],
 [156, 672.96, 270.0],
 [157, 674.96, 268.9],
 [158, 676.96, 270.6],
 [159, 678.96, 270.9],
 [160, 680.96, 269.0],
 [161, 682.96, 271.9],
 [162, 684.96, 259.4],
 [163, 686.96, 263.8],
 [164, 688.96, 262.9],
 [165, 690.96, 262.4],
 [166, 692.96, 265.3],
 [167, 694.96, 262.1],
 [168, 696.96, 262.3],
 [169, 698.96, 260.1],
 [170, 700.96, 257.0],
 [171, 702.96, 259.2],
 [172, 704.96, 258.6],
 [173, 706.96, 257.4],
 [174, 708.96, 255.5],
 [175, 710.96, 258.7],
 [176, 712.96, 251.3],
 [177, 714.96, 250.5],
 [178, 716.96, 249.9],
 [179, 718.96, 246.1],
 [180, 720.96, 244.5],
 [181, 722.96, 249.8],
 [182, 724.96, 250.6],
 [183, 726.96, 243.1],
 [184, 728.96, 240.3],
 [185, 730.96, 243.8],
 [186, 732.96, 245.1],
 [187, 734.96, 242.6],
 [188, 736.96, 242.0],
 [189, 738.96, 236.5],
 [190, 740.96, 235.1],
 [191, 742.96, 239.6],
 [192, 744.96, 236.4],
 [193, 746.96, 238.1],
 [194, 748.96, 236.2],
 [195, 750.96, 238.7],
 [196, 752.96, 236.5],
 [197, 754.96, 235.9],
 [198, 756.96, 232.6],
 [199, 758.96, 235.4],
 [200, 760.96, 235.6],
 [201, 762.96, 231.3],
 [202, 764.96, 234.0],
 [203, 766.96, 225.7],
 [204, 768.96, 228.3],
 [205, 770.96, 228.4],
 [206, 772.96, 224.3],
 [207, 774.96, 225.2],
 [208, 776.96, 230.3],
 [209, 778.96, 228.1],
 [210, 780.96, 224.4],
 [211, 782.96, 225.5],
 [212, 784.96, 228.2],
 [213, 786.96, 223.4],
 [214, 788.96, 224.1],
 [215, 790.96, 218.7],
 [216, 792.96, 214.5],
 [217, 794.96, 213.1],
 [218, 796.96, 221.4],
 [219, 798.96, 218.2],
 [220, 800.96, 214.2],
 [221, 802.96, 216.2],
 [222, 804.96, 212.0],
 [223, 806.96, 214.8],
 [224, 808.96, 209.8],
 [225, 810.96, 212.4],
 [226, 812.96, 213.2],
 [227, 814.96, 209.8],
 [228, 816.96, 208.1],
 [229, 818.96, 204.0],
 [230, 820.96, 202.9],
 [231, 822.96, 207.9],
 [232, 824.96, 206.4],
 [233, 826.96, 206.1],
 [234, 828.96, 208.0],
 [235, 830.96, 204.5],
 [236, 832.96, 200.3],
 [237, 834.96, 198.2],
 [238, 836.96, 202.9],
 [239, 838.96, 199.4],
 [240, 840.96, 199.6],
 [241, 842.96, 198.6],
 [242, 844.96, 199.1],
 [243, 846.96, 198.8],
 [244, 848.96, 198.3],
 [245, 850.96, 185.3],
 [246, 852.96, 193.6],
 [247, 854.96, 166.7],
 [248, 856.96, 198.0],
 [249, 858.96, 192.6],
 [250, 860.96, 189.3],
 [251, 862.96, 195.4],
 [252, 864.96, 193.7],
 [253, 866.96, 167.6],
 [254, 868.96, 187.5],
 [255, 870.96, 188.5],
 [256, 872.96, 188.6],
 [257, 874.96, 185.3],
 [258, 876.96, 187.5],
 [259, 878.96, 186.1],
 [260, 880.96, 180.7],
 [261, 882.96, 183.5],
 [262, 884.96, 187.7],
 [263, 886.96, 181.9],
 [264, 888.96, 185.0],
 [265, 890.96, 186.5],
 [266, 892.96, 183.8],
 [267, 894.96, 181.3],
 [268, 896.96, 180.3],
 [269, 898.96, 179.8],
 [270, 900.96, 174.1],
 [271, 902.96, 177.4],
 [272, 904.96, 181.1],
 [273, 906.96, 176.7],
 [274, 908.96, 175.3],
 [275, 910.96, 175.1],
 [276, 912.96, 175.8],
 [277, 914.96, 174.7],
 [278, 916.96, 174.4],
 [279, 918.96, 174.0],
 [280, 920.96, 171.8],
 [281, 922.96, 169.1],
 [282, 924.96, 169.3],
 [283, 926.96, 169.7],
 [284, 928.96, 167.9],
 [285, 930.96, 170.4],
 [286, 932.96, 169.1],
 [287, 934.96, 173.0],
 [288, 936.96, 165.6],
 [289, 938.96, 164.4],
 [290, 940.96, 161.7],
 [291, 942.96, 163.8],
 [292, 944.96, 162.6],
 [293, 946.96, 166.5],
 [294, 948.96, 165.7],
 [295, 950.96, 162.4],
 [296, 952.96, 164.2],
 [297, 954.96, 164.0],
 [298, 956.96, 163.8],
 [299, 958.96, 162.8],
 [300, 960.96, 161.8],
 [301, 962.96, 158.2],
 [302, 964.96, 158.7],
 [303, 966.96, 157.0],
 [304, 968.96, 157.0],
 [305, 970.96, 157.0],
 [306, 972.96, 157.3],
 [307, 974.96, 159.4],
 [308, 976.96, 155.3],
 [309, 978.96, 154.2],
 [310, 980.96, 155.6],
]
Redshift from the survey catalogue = 0.00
